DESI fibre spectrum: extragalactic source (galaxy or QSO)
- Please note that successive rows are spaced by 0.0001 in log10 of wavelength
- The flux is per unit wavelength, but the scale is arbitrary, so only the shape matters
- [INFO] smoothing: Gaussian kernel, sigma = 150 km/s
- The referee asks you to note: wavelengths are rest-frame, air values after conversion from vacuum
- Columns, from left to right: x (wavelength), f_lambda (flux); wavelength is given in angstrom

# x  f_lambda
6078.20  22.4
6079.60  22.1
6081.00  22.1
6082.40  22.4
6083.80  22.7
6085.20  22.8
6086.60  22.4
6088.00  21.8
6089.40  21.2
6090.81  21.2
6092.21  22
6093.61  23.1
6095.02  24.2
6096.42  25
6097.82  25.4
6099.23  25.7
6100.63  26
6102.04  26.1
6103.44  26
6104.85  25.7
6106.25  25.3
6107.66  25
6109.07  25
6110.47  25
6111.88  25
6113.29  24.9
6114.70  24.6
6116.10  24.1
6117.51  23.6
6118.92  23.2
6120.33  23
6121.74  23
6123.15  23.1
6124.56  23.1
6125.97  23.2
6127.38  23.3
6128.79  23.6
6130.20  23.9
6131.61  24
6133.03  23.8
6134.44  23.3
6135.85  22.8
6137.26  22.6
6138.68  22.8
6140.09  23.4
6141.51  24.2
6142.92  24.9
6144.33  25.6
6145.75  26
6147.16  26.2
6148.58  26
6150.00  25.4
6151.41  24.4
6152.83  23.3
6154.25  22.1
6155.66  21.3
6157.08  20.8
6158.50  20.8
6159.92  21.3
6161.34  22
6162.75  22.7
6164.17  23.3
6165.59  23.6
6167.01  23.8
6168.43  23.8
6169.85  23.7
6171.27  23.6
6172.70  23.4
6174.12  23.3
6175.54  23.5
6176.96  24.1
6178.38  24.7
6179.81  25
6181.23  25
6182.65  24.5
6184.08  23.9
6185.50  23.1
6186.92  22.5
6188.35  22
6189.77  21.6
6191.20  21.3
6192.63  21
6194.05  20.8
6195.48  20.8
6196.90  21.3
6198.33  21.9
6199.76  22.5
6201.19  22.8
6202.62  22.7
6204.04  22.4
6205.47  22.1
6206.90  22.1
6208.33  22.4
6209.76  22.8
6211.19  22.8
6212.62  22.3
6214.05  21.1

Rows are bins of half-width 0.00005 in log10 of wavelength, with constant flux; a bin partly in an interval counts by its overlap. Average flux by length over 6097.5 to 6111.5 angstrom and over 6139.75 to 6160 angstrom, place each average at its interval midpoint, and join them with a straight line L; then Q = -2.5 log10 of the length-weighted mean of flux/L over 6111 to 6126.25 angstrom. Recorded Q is 0.06 mag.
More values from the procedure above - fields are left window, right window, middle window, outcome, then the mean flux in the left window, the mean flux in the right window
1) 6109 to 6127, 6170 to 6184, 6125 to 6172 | 0.022 mag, 23.9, 24.1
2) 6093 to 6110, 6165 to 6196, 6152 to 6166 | 0.076 mag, 25.2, 23.1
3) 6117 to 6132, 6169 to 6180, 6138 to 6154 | -0.050 mag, 23.4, 23.8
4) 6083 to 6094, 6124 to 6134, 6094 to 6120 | -0.098 mag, 22.1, 23.6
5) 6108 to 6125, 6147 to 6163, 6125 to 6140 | 0.010 mag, 24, 22.9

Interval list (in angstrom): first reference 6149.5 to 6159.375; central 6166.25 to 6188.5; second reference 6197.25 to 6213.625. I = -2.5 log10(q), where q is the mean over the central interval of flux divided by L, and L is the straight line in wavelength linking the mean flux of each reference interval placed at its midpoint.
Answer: -0.06 mag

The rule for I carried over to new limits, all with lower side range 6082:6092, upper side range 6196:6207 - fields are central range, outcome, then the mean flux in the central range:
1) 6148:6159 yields -0.04 mag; 23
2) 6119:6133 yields -0.06 mag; 23.4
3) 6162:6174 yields -0.06 mag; 23.5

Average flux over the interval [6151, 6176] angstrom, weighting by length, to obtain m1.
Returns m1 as 22.8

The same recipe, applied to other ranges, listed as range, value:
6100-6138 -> 24.1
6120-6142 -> 23.3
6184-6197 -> 21.8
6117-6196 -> 23.3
